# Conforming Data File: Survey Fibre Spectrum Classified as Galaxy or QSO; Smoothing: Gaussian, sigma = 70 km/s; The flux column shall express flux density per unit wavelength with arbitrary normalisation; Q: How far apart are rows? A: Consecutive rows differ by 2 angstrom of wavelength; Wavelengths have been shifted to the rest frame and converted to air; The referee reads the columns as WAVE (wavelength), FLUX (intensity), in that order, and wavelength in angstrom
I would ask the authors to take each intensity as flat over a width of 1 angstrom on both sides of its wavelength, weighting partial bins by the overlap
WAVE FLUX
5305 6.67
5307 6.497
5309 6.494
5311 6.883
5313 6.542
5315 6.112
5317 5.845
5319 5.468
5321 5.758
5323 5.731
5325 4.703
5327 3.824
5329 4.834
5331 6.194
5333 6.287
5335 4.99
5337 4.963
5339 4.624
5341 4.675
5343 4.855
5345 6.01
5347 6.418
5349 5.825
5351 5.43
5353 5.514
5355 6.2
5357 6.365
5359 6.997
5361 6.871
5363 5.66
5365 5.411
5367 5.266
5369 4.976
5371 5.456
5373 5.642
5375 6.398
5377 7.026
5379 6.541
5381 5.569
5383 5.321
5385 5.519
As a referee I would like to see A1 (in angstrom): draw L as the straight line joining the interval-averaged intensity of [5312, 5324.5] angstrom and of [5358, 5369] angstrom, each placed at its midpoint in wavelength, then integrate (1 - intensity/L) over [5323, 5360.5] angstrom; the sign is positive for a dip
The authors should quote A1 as 2.52 angstrom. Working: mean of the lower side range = 5.86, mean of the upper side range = 5.94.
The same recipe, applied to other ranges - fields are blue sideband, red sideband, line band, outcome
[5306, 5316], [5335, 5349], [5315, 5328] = 1.7 angstrom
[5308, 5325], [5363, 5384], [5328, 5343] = 1.9 angstrom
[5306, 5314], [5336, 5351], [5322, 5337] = 1.7 angstrom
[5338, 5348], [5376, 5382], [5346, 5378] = -0.6 angstrom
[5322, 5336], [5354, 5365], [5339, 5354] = 1.0 angstrom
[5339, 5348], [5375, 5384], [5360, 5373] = 0.6 angstrom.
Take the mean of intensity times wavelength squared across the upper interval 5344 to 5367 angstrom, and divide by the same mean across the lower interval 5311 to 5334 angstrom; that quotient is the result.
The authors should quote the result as 1.1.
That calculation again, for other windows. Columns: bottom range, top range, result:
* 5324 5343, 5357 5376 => 1.19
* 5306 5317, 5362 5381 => 0.92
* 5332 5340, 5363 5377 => 1.10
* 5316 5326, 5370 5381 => 1.14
